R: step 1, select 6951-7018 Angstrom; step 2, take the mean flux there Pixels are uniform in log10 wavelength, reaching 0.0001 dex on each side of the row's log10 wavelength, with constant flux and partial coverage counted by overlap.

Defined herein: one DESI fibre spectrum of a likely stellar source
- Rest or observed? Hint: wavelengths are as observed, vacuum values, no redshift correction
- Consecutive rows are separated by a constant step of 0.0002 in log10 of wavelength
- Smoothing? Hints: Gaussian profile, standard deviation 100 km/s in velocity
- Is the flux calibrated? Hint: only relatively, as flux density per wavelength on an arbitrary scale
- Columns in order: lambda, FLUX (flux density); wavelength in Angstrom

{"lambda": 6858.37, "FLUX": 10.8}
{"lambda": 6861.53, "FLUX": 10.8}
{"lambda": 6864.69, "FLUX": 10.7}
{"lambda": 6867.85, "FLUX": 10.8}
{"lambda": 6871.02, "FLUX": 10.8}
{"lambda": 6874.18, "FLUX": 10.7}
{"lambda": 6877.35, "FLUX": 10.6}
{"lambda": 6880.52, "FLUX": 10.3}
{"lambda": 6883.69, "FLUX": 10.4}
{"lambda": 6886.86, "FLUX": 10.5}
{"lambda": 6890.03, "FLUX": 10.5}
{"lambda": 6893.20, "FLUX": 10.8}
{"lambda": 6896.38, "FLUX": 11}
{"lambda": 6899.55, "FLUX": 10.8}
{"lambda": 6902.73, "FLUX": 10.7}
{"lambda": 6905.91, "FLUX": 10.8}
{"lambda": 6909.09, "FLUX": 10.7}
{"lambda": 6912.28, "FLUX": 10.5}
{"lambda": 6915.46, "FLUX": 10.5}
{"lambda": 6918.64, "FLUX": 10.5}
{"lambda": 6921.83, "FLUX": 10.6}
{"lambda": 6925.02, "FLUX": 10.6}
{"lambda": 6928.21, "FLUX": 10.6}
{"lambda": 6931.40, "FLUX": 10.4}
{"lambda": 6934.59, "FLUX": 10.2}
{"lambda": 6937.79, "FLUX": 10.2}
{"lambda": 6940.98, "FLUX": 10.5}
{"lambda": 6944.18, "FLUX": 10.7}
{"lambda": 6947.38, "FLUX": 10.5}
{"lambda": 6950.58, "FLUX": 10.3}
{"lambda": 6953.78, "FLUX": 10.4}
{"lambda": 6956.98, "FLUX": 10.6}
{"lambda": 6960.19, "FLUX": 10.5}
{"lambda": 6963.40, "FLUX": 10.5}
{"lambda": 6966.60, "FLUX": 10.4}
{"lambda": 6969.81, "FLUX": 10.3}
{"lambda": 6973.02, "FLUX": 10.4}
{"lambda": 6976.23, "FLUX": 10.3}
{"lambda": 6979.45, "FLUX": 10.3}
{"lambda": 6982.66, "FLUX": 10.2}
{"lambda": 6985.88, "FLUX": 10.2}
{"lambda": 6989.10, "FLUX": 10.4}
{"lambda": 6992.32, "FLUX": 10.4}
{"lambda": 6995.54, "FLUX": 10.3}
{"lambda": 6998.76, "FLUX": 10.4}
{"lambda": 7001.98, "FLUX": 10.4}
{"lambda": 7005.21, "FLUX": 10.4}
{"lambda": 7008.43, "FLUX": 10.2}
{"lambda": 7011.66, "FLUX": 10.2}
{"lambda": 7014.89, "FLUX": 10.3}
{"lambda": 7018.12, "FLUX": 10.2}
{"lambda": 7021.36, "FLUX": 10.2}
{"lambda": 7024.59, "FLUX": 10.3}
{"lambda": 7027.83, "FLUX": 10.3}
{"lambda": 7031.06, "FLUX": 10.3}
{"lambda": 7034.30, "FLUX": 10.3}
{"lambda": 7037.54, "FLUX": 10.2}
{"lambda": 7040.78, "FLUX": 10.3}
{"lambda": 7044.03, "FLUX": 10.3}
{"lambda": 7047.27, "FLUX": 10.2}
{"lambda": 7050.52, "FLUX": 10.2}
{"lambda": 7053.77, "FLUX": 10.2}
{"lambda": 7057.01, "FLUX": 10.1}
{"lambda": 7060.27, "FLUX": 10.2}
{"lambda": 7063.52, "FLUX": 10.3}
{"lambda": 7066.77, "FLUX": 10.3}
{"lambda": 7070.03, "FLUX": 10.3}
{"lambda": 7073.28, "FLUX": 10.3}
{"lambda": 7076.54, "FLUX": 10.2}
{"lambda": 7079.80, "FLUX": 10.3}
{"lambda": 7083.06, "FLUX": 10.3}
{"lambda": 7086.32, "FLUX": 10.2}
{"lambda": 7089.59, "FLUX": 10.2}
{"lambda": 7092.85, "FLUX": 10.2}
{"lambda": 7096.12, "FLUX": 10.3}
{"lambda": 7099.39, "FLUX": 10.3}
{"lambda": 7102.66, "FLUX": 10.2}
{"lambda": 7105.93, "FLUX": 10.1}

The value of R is 10.4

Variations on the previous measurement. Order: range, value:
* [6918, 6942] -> 10.4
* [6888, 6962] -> 10.6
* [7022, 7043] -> 10.3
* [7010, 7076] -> 10.2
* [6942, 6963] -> 10.5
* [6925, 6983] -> 10.4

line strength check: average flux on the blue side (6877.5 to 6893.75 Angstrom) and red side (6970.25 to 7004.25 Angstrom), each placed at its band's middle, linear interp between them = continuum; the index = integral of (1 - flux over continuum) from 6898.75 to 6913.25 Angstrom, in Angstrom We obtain -0.34 Angstrom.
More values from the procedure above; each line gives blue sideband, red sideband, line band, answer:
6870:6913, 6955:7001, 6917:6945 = 0.1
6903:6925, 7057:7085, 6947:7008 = 0.5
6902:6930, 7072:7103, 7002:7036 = 0.4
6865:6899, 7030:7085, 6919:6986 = 0.4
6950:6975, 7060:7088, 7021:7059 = 0.3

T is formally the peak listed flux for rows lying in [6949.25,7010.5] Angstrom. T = 10.6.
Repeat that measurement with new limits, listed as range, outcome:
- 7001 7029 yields 10.4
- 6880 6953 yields 11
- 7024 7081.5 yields 10.3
